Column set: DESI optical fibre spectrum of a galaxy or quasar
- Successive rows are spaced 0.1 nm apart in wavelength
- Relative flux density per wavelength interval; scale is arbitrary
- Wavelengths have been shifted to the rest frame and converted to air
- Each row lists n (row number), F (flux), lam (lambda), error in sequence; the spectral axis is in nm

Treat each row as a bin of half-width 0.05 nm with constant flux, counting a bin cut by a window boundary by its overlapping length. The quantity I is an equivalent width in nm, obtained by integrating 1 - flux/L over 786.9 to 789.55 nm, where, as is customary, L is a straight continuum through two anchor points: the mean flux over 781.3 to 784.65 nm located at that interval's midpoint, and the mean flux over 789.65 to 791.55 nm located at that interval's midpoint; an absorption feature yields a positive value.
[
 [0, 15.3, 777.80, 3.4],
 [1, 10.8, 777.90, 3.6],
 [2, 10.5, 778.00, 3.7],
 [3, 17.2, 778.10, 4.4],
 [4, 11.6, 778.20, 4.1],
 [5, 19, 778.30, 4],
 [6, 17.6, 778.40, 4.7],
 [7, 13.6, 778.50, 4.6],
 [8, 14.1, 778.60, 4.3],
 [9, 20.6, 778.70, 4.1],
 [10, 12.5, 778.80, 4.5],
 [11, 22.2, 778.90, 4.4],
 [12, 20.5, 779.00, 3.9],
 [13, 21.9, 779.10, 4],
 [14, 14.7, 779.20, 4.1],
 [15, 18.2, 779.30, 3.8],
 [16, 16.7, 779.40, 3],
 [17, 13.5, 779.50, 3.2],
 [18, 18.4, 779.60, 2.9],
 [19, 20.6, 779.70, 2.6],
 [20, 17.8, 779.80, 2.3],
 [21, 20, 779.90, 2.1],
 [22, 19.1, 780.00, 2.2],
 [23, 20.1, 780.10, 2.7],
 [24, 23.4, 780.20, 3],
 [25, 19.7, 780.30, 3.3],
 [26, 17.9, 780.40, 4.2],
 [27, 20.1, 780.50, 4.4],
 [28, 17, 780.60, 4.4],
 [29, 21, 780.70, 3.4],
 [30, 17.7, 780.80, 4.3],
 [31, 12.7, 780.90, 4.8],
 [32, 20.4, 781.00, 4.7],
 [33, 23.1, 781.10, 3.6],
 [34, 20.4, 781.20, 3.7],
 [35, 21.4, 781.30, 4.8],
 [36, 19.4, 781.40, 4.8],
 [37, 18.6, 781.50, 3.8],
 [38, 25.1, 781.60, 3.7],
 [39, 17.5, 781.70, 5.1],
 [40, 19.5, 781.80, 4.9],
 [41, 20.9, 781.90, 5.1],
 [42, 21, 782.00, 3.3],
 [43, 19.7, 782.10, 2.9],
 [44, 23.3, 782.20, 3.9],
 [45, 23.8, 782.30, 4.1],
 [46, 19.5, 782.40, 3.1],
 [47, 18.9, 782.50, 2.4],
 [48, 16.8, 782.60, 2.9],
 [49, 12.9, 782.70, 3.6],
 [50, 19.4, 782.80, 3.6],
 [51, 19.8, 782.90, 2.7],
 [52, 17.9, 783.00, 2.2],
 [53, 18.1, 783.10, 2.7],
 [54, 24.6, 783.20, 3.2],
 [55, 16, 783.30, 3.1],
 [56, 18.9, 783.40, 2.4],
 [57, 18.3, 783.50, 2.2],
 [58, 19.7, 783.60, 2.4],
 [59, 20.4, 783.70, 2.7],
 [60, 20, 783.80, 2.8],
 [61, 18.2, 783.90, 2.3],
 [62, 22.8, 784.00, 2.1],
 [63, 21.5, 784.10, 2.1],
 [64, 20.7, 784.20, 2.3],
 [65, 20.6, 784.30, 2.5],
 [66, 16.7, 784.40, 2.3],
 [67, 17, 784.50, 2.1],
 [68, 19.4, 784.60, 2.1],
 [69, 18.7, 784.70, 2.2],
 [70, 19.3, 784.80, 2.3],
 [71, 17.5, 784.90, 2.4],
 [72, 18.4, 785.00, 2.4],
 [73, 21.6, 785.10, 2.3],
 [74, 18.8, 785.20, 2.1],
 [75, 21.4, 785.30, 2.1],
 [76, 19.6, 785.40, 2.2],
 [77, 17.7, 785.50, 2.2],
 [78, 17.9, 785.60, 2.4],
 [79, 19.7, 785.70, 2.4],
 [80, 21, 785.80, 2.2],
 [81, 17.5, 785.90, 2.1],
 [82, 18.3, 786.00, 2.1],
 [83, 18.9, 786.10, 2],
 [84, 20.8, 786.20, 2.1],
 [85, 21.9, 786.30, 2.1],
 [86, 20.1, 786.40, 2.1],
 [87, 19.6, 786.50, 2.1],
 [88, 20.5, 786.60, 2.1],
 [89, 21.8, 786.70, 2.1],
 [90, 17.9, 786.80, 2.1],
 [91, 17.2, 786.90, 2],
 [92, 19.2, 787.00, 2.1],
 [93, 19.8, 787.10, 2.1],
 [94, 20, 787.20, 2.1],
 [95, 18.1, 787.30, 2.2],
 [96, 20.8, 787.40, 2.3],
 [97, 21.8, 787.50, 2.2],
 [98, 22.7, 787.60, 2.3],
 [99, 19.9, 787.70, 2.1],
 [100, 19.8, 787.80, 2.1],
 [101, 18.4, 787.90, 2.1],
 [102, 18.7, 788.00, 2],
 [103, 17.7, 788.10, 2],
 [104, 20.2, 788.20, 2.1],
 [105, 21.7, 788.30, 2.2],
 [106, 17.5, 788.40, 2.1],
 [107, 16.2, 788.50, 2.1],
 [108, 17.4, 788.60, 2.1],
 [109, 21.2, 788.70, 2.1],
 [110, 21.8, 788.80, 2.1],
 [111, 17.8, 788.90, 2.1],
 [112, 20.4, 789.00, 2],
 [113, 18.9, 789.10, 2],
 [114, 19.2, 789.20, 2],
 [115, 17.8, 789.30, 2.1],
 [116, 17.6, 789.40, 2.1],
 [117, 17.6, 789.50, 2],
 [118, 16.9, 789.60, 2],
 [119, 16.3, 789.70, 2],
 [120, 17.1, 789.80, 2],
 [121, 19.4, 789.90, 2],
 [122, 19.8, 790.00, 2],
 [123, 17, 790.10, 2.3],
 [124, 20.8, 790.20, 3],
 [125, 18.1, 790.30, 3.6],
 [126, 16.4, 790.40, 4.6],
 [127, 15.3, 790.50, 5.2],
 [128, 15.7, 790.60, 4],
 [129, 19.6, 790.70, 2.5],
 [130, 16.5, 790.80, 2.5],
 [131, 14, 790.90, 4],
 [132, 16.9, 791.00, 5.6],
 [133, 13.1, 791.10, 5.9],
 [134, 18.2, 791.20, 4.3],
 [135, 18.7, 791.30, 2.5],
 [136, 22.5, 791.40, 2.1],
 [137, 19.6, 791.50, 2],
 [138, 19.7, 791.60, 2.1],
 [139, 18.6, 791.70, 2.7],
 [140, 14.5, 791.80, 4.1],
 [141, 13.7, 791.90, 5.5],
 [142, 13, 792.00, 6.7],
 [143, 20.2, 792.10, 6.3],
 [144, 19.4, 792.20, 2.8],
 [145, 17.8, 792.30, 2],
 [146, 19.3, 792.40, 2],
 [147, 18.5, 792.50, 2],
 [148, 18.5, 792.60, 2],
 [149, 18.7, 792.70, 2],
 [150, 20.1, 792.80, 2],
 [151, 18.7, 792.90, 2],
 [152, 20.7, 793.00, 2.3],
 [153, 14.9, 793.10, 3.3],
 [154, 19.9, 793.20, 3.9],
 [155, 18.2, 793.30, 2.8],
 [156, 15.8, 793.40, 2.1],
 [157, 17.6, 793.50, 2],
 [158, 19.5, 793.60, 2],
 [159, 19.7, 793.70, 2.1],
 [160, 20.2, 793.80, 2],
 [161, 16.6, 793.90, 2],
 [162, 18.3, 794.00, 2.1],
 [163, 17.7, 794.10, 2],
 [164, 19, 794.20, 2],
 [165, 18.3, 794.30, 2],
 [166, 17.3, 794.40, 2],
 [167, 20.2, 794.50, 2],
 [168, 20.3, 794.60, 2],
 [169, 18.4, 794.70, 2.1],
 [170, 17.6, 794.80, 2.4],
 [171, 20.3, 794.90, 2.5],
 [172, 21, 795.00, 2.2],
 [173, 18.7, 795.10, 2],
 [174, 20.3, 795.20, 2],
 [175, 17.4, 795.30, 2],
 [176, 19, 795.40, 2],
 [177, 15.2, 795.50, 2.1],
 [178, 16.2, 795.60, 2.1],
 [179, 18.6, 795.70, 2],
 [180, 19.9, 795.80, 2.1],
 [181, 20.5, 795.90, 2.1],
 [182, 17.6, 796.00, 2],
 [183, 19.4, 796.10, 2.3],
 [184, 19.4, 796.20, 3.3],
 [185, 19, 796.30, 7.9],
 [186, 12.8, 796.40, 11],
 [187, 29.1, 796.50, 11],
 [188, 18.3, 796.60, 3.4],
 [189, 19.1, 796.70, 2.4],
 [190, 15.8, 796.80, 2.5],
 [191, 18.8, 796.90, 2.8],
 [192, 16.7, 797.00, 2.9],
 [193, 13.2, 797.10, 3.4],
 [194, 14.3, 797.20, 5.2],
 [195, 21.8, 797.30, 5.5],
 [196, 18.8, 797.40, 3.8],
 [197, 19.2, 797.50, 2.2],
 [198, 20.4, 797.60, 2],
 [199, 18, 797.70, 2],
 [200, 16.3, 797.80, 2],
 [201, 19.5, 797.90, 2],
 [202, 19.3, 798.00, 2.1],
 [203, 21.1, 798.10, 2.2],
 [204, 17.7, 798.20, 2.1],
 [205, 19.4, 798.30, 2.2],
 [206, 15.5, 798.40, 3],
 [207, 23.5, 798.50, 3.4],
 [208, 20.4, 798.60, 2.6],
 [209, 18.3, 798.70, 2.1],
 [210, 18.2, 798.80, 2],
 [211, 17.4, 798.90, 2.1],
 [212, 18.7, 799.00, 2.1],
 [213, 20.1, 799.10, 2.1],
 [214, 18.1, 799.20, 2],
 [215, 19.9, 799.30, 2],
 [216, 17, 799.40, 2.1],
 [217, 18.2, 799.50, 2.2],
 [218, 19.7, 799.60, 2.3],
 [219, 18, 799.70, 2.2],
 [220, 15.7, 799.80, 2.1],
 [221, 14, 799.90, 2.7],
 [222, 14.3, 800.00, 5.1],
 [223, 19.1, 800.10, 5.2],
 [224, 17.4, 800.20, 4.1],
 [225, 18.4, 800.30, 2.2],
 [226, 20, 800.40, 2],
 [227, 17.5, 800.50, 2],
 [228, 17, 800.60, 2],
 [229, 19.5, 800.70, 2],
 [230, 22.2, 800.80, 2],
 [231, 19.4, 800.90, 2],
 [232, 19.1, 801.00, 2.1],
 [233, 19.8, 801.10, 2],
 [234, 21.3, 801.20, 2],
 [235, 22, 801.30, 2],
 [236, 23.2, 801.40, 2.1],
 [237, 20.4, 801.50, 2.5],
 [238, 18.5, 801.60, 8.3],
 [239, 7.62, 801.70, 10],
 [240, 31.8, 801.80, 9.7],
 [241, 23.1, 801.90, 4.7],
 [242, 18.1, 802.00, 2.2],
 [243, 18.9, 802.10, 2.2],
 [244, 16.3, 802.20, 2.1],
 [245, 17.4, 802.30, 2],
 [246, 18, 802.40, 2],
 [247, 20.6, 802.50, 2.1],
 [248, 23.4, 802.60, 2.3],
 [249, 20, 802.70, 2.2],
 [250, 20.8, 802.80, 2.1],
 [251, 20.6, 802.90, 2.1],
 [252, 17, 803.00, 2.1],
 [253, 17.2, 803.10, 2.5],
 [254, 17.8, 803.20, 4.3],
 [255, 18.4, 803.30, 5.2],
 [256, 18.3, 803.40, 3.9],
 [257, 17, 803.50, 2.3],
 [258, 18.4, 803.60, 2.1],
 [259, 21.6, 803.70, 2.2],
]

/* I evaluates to -0.15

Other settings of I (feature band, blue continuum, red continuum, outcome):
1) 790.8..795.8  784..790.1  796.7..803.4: 0.220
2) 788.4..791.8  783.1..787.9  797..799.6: 0.217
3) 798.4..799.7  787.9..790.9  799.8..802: 0.007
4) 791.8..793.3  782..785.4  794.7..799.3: 0.075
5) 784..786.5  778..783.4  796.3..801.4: -0.098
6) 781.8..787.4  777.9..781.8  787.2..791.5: -0.337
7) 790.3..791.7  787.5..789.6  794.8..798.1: 0.110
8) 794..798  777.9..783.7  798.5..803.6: 0.065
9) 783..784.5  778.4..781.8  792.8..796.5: -0.069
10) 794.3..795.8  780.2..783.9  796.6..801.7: 0.009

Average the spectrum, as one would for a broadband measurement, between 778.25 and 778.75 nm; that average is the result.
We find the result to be 17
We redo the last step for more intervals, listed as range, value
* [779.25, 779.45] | 17.4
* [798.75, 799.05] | 18.1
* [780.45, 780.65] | 18.6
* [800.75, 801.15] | 20.1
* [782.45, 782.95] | 17.6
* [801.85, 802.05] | 20.6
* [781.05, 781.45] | 21.1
